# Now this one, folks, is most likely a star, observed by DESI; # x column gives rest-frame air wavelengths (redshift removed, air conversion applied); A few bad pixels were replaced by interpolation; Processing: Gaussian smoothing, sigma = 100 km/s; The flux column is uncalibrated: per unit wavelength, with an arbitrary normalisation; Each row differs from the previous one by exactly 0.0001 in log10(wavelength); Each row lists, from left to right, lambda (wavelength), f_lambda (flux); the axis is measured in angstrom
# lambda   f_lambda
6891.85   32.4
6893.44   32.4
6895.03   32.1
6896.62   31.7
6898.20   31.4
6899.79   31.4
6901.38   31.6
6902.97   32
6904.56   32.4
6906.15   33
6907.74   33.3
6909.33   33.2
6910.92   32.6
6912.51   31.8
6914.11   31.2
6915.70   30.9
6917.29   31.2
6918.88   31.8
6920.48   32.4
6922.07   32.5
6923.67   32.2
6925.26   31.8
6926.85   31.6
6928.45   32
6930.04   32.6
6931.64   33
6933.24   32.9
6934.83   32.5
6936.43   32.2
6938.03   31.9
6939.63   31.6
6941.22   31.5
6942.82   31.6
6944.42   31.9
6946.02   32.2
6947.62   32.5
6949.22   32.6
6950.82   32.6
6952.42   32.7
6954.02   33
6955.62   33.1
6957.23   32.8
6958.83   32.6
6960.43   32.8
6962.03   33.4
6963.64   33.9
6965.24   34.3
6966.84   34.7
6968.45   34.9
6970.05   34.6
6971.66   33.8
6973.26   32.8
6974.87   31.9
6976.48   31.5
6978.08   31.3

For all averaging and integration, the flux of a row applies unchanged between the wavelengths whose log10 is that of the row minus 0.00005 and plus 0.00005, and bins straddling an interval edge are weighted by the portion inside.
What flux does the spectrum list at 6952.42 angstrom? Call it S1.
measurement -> 32.7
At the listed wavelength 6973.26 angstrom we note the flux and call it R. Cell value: 32.8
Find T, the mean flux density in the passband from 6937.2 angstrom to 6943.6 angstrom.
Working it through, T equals 31.7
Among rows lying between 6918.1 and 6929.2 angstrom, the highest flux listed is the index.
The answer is 32.5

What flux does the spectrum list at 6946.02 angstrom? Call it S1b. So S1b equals 32.2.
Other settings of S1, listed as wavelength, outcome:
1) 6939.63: 31.6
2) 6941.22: 31.5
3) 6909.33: 33.2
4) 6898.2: 31.4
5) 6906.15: 33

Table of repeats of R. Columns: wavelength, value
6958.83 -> 32.6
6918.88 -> 31.8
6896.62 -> 31.7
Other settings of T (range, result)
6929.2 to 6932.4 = 32.8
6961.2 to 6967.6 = 34.1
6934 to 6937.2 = 32.4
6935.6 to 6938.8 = 32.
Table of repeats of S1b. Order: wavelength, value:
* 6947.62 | 32.5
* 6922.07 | 32.5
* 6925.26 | 31.8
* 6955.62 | 33.1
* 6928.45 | 32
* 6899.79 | 31.4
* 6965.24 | 34.3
